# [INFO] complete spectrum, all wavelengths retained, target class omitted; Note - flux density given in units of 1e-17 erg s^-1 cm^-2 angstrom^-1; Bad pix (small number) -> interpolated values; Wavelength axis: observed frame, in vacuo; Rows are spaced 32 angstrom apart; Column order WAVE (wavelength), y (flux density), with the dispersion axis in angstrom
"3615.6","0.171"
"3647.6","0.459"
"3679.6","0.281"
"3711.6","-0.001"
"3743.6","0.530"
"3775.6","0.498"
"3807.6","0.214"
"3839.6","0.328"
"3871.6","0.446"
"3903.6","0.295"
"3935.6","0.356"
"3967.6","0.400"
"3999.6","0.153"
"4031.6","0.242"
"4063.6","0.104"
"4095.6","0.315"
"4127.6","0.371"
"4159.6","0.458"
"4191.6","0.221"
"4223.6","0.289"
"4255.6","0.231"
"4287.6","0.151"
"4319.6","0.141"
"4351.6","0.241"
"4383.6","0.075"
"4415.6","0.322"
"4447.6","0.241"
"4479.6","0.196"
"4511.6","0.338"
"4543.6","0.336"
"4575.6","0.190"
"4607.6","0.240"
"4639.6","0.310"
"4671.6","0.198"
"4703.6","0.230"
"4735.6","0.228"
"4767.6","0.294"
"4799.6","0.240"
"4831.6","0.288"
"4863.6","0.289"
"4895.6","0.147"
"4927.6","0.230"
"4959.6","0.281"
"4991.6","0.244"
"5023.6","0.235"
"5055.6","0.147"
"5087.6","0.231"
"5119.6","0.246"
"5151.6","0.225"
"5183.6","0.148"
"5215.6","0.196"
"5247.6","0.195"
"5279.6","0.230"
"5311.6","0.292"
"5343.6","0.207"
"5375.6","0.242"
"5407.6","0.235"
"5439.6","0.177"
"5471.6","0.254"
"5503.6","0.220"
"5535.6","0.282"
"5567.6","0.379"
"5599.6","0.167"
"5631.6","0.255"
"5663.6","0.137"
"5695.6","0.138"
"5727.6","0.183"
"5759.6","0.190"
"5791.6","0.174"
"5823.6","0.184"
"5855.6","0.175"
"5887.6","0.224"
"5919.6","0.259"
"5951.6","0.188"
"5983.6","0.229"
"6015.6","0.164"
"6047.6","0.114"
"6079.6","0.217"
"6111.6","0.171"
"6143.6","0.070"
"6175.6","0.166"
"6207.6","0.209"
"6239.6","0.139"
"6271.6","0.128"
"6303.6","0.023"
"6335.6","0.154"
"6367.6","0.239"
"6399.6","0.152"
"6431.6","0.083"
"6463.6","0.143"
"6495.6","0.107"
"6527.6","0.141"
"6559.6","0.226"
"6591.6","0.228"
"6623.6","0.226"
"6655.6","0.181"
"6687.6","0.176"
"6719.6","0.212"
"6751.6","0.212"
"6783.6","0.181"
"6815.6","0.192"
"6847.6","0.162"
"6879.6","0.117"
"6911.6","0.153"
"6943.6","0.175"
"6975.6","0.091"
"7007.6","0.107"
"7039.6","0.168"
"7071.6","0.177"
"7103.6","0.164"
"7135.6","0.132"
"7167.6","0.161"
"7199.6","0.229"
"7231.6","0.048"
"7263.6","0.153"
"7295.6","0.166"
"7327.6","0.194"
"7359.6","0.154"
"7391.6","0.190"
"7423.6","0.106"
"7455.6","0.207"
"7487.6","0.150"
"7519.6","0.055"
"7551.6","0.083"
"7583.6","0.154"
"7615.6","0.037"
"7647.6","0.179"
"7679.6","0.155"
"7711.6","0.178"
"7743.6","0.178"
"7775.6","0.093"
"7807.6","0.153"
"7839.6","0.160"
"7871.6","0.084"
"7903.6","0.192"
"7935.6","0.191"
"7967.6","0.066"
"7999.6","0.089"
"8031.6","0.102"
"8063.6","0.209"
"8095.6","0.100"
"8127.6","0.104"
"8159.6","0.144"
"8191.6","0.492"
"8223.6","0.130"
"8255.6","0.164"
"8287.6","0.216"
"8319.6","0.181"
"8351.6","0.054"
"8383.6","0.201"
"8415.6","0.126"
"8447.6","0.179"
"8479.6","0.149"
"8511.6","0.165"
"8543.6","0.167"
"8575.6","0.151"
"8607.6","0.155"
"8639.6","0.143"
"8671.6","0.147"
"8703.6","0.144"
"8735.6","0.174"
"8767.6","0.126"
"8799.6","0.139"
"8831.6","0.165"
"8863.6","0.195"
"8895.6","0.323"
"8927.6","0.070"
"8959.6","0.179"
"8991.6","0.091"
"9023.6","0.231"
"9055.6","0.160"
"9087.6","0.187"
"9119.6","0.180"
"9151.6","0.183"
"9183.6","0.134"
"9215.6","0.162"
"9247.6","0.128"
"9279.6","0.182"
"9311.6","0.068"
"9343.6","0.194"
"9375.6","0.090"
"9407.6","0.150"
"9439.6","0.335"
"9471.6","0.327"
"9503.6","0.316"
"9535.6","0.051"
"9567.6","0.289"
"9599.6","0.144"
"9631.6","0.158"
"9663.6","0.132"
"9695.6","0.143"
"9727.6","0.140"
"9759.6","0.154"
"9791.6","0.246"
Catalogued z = 1.20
